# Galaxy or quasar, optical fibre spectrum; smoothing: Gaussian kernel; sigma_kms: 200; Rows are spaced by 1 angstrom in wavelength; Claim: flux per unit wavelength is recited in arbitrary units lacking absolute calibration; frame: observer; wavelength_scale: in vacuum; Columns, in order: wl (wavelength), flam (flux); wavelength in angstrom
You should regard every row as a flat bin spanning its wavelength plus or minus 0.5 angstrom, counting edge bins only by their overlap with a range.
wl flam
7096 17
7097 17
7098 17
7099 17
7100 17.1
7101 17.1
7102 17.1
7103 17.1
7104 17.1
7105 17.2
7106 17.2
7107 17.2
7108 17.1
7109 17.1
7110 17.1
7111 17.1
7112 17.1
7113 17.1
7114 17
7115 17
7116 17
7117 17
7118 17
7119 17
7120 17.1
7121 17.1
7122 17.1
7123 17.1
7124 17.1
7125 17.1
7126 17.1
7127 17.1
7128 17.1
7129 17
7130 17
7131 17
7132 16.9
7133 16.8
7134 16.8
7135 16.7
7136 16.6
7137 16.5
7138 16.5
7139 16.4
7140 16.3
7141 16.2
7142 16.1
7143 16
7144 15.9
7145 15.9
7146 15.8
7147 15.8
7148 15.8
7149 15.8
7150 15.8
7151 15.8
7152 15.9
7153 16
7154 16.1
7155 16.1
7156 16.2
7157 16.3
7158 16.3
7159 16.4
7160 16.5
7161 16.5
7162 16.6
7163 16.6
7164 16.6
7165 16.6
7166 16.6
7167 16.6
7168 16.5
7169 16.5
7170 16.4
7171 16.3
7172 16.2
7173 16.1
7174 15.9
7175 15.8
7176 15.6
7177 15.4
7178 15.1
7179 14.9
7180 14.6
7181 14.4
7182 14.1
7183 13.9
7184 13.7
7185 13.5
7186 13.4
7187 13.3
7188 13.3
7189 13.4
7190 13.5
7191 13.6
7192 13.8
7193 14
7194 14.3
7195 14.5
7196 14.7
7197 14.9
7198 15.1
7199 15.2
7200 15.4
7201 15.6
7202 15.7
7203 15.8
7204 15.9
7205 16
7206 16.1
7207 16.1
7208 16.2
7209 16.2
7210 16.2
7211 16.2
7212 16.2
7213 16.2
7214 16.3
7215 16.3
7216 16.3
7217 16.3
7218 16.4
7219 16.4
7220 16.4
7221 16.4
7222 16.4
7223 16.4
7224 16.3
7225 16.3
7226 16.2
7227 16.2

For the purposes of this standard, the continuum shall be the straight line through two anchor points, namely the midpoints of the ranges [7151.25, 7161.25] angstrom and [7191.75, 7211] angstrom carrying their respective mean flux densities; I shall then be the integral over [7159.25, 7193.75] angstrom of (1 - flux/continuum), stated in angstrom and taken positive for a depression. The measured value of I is 1.49 angstrom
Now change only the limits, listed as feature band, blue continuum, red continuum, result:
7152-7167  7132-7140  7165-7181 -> -0.22 angstrom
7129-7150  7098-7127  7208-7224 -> 0.67 angstrom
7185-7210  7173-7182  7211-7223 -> 1.50 angstrom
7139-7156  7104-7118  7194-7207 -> 0.44 angstrom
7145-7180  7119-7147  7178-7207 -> -1.03 angstrom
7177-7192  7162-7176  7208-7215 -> 2.16 angstrom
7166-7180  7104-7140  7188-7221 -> 0.10 angstrom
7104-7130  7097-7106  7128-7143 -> -0.32 angstrom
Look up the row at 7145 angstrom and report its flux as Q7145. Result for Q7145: 15.9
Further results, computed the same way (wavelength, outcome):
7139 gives 16.4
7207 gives 16.1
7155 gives 16.1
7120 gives 17.1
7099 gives 17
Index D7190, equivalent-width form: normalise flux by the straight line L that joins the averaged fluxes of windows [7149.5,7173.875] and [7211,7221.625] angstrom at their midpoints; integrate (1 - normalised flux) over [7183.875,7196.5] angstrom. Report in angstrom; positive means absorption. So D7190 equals 2.0 angstrom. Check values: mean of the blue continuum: 16.3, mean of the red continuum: 16.3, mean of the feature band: 13.8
